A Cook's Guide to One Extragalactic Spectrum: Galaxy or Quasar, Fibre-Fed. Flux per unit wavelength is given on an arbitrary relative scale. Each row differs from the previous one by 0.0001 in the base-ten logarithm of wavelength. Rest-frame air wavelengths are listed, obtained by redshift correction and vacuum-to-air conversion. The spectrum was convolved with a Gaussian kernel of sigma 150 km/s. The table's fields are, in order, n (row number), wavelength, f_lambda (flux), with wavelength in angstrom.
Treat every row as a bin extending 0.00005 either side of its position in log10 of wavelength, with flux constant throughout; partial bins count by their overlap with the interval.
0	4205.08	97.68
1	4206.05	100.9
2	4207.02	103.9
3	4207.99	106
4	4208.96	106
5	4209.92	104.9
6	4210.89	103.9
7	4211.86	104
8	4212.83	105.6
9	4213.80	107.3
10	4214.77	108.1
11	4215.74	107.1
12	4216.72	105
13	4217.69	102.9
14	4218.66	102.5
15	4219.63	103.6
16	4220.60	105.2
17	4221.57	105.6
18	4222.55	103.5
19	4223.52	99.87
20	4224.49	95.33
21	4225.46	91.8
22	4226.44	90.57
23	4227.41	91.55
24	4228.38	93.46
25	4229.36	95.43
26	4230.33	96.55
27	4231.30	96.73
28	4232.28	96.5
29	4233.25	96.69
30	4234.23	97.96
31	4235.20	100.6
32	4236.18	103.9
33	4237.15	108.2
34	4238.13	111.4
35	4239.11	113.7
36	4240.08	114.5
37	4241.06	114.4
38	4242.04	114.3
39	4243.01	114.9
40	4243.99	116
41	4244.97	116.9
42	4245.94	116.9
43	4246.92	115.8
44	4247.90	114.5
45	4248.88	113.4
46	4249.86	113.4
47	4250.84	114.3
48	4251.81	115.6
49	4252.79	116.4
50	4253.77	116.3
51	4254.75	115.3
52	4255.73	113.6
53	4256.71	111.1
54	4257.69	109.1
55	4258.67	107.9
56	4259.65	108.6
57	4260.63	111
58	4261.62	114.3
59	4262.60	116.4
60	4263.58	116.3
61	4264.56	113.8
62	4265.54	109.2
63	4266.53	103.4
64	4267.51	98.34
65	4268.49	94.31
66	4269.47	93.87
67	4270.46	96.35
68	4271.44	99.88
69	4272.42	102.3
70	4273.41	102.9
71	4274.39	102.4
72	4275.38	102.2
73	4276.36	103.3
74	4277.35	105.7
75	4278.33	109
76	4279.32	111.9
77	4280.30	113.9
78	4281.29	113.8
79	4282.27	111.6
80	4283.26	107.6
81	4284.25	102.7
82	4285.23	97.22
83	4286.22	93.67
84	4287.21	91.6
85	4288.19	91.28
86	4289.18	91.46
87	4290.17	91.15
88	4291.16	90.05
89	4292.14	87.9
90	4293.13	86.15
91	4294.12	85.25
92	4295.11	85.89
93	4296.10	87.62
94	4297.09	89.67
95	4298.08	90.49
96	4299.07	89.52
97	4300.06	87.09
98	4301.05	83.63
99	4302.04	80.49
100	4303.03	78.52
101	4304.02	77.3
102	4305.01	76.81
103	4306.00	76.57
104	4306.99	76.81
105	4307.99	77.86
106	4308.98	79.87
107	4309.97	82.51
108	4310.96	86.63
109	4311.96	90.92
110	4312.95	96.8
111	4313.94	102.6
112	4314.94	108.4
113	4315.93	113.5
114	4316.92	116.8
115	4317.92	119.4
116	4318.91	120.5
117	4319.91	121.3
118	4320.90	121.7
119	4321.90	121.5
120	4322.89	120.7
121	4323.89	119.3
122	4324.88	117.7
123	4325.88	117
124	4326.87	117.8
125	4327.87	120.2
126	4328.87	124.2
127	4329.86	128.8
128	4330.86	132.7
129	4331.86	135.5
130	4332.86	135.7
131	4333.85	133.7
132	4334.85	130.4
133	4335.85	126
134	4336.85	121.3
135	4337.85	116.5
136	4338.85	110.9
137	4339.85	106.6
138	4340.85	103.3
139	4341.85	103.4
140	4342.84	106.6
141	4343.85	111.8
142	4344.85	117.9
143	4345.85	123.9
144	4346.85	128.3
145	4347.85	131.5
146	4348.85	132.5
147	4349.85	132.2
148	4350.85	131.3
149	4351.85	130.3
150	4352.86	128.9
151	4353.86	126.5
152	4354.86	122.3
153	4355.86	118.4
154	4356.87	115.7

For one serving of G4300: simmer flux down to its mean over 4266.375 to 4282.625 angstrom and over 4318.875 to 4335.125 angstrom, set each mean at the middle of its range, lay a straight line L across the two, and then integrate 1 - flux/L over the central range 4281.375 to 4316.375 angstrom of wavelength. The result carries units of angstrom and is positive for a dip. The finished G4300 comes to 7.1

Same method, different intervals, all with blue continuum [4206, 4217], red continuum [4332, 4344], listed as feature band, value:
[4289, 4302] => 3.0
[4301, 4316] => 3.8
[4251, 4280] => 0.8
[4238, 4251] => -0.7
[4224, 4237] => 1.3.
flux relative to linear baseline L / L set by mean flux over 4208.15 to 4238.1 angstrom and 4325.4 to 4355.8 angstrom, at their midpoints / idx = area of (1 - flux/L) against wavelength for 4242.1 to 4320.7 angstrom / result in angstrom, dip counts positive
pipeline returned 7.1 angstrom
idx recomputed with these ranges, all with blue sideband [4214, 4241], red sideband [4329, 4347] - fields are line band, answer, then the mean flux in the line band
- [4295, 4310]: 4.20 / 82.5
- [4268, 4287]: 1.21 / 103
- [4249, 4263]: -0.86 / 113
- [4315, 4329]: -0.12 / 119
